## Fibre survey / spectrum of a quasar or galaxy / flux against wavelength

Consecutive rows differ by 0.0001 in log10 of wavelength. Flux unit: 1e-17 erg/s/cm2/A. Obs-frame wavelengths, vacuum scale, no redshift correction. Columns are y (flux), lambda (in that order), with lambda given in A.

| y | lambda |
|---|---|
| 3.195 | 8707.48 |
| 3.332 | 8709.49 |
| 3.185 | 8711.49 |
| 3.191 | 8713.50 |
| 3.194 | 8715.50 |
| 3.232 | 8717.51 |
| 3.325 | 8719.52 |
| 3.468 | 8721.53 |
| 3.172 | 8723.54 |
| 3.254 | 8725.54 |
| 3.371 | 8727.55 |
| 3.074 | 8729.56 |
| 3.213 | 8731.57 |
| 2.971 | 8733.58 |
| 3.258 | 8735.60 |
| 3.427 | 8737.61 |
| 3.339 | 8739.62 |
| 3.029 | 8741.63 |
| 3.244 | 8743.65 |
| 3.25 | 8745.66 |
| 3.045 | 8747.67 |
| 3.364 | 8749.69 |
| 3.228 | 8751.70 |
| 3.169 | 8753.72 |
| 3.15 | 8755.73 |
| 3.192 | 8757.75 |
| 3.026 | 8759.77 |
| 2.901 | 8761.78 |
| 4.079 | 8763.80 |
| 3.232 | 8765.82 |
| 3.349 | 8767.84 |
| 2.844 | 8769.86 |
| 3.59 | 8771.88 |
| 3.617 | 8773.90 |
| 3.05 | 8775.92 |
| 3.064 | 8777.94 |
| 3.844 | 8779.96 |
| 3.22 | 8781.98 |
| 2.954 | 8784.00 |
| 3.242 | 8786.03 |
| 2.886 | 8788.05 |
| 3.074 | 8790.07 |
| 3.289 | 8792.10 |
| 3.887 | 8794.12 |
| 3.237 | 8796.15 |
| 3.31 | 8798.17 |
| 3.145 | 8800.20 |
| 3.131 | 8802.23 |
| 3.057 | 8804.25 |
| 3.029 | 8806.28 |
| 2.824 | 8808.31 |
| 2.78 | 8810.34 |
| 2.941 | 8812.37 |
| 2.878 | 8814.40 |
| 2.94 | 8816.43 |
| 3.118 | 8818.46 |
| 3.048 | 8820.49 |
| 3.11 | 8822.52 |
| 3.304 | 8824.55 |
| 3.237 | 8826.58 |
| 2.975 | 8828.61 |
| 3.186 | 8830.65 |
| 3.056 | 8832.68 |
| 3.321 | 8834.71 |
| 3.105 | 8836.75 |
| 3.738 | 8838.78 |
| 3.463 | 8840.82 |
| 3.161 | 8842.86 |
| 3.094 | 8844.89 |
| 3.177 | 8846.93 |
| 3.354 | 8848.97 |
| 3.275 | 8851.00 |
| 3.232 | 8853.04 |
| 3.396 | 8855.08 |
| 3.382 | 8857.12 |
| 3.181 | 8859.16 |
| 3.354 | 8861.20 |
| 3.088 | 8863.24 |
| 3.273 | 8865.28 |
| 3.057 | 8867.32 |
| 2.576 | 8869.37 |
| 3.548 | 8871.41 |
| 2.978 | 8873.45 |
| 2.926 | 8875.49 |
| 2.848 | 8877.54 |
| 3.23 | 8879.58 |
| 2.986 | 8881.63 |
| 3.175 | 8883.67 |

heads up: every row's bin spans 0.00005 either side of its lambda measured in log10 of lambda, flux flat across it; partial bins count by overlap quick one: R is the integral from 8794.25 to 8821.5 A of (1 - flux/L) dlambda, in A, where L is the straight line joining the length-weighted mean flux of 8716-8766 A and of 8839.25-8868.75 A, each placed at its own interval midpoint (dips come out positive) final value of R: 1.5 A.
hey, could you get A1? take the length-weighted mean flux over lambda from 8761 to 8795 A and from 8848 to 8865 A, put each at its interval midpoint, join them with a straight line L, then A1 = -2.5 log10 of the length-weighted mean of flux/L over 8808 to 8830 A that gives 0.09 mag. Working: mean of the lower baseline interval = 3.3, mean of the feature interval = 3.02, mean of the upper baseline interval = 3.28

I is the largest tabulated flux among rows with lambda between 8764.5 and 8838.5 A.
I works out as 3.887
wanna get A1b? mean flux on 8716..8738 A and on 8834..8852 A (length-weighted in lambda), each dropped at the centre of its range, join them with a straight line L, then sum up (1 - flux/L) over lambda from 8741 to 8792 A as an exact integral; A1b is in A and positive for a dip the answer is 0.5 A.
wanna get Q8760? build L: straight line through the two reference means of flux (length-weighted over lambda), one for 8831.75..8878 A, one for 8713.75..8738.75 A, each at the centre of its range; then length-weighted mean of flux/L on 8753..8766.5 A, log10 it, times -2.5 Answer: -0.006 mag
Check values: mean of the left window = 3.25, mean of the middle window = 3.25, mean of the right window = 3.2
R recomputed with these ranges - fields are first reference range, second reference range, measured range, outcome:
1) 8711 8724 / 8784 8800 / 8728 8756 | 0.4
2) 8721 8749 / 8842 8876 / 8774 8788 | -0.1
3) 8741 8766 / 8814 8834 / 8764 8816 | -0.5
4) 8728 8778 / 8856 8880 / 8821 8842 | -0.6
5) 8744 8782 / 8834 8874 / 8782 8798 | 0.2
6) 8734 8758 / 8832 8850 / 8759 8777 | -0.4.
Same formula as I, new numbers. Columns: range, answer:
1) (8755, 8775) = 4.079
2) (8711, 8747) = 3.468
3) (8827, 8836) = 3.321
